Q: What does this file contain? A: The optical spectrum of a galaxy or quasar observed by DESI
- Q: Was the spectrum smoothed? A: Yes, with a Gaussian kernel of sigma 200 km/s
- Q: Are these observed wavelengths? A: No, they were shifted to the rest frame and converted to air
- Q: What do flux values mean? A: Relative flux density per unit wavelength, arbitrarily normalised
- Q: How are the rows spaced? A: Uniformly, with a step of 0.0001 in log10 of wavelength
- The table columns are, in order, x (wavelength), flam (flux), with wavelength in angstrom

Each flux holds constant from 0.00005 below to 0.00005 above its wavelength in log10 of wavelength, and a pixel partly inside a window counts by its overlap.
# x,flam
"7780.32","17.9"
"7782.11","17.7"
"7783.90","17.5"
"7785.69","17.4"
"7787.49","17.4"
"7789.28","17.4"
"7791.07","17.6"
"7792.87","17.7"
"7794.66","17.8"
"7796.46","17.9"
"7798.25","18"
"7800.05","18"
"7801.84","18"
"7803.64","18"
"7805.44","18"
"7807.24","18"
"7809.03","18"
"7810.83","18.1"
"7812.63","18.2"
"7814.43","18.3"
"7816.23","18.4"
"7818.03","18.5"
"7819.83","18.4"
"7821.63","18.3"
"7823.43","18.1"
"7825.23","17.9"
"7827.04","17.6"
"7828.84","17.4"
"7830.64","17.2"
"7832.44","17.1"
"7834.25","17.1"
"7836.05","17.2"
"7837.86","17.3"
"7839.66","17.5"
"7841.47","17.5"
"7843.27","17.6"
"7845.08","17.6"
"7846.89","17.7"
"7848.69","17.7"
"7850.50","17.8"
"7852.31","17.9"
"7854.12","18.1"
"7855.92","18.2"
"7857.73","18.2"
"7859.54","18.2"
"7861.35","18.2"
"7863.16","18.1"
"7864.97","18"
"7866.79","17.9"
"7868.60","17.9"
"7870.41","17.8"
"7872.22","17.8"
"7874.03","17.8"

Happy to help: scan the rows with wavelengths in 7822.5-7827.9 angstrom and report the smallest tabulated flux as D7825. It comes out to 17.6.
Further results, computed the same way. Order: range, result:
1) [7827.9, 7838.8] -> 17.1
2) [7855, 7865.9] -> 18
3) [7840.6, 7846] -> 17.5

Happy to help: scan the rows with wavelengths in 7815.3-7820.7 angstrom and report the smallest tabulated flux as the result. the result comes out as 18.4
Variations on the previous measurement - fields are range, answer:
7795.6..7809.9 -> 17.9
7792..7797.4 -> 17.7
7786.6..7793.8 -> 17.4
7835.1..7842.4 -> 17.2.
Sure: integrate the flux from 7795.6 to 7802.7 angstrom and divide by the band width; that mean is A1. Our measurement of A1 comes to 18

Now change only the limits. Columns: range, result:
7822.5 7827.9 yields 17.9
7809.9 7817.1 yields 18.2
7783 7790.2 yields 17.4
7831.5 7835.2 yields 17.1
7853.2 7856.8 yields 18.2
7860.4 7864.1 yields 18.2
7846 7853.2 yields 17.8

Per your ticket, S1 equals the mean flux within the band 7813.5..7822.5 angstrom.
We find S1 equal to 18.4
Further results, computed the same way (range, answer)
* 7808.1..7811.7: 18.1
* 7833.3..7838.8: 17.2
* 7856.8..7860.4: 18.2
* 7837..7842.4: 17.5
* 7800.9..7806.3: 18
